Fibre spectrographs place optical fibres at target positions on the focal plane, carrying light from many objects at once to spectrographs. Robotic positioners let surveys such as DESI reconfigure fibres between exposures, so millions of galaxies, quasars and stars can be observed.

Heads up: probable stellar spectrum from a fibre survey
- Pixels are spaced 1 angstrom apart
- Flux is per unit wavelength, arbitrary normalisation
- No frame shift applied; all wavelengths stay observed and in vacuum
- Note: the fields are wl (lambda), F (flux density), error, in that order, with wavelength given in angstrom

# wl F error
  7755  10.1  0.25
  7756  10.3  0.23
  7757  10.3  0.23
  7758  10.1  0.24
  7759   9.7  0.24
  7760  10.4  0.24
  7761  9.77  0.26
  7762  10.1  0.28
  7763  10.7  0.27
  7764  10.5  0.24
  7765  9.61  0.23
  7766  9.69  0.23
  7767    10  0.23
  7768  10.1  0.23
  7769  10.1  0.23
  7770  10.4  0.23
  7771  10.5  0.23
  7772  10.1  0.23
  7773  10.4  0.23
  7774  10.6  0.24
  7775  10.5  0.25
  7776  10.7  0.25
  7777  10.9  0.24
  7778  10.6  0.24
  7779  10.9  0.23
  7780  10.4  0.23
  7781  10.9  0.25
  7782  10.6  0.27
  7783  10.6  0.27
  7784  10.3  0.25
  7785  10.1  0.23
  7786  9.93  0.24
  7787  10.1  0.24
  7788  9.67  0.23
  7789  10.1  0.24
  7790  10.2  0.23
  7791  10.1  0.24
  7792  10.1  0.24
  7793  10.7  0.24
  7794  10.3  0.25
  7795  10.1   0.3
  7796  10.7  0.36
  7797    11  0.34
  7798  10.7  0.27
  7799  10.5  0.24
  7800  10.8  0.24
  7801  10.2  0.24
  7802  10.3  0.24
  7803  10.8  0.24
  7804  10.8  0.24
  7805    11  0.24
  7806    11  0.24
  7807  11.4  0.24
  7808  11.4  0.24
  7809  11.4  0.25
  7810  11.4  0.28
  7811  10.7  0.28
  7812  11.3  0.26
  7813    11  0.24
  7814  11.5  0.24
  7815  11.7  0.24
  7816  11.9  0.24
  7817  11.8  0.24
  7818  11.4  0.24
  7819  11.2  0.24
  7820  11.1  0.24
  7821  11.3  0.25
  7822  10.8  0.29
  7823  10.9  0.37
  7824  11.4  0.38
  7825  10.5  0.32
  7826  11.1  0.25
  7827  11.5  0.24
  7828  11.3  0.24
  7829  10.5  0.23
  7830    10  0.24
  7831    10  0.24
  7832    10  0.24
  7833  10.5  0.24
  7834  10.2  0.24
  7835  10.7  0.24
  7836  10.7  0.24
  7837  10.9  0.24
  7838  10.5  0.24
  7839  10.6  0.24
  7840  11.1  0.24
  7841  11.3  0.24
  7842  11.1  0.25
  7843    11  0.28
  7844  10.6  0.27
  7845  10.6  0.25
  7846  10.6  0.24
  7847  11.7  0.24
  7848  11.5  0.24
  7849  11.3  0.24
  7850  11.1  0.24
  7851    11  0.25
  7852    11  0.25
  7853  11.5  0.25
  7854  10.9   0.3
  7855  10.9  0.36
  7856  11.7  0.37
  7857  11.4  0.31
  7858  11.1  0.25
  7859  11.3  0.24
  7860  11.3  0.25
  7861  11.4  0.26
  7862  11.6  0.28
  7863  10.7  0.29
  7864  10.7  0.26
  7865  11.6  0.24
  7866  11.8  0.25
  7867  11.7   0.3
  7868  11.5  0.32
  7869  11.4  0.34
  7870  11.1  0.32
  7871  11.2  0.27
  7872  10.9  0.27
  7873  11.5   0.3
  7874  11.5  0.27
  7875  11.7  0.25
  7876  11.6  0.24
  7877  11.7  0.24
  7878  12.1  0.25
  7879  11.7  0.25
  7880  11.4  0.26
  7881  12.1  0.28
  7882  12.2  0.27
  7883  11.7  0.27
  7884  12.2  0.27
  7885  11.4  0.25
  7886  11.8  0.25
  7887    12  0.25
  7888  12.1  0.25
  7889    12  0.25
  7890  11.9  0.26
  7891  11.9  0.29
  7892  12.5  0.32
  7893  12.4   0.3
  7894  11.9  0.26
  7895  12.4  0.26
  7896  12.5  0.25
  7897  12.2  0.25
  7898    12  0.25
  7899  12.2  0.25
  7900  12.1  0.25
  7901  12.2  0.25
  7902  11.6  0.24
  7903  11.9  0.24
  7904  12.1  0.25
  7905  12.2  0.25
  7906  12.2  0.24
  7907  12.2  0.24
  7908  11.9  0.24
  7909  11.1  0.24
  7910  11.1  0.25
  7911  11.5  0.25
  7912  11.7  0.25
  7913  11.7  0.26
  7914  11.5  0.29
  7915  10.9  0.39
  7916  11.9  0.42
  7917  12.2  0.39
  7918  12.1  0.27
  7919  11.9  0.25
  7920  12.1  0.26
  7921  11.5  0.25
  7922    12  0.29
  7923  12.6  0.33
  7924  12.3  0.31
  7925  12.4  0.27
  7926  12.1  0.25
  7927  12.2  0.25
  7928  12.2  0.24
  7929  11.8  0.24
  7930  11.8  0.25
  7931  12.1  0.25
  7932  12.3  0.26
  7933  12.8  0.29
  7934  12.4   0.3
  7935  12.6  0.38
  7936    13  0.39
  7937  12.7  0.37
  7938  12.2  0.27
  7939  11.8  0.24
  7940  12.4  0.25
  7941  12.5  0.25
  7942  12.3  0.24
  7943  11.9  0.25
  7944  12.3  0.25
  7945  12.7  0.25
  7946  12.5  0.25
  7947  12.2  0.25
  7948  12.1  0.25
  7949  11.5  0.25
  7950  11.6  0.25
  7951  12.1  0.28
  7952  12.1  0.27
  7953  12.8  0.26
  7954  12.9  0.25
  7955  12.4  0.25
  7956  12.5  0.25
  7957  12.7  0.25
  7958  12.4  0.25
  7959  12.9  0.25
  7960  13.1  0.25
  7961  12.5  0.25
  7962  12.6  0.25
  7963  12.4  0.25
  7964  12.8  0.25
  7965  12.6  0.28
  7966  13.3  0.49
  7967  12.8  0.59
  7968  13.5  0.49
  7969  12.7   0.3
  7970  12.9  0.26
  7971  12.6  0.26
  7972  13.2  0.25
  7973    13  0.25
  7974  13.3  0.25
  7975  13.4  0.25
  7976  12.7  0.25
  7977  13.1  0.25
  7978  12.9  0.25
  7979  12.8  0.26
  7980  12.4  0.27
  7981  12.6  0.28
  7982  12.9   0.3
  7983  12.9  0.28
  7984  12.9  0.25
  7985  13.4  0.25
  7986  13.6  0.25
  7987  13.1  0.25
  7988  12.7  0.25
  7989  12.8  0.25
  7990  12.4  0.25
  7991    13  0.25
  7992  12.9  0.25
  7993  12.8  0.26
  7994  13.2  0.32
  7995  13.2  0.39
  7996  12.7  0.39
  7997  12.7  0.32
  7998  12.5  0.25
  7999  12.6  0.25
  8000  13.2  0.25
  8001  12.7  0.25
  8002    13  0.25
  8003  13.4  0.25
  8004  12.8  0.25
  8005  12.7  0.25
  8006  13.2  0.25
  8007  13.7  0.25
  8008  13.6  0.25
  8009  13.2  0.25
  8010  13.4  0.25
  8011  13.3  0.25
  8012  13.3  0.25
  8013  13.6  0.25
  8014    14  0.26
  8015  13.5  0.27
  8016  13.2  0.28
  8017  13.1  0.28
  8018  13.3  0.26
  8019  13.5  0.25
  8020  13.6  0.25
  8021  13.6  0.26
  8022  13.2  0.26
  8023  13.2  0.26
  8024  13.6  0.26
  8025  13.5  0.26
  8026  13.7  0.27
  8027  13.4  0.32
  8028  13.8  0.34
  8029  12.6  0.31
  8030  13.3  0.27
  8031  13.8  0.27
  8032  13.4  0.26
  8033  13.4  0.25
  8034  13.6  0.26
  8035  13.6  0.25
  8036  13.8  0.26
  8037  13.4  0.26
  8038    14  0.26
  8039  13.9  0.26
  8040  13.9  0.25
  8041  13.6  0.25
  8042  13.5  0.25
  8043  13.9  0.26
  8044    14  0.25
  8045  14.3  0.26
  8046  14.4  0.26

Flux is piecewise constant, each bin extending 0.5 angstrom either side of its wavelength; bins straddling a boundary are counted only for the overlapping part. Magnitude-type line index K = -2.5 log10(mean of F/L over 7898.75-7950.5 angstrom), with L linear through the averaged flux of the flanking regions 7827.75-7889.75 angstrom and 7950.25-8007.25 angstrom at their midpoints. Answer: 0.01 mag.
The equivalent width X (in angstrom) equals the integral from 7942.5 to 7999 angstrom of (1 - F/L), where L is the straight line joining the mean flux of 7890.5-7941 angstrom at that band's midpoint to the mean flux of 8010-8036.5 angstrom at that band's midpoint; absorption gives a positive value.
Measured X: 0.3 angstrom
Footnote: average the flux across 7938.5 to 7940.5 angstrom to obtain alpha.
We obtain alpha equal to 12.1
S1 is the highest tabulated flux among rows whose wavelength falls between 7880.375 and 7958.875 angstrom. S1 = 13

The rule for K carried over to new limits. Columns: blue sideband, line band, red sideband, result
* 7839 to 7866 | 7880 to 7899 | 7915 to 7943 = -0.036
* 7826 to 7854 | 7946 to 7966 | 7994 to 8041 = 0.002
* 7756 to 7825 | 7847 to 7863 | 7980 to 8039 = 0.012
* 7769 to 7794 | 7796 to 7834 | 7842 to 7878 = -0.020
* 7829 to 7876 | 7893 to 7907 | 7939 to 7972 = -0.036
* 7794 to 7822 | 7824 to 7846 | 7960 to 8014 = 0.060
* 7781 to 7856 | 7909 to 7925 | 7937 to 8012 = 0.023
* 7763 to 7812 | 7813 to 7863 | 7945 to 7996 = 0.009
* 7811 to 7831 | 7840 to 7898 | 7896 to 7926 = 0.003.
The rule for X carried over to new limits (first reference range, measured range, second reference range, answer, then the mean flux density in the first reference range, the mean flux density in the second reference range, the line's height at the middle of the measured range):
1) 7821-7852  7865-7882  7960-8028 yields -0.3 angstrom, 10.8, 13.1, 11.4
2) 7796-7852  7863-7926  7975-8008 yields -0.2 angstrom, 11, 12.9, 11.8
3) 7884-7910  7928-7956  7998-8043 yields 0.5 angstrom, 12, 13.4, 12.5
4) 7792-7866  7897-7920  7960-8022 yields 0.3 angstrom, 11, 13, 12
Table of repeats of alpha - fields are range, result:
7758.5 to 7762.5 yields 9.99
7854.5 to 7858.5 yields 11.3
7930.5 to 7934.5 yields 12.4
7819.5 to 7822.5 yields 11.1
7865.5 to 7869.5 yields 11.6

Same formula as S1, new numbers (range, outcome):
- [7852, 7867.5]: 11.8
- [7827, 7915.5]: 12.5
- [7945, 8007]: 13.7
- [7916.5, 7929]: 12.6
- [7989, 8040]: 14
